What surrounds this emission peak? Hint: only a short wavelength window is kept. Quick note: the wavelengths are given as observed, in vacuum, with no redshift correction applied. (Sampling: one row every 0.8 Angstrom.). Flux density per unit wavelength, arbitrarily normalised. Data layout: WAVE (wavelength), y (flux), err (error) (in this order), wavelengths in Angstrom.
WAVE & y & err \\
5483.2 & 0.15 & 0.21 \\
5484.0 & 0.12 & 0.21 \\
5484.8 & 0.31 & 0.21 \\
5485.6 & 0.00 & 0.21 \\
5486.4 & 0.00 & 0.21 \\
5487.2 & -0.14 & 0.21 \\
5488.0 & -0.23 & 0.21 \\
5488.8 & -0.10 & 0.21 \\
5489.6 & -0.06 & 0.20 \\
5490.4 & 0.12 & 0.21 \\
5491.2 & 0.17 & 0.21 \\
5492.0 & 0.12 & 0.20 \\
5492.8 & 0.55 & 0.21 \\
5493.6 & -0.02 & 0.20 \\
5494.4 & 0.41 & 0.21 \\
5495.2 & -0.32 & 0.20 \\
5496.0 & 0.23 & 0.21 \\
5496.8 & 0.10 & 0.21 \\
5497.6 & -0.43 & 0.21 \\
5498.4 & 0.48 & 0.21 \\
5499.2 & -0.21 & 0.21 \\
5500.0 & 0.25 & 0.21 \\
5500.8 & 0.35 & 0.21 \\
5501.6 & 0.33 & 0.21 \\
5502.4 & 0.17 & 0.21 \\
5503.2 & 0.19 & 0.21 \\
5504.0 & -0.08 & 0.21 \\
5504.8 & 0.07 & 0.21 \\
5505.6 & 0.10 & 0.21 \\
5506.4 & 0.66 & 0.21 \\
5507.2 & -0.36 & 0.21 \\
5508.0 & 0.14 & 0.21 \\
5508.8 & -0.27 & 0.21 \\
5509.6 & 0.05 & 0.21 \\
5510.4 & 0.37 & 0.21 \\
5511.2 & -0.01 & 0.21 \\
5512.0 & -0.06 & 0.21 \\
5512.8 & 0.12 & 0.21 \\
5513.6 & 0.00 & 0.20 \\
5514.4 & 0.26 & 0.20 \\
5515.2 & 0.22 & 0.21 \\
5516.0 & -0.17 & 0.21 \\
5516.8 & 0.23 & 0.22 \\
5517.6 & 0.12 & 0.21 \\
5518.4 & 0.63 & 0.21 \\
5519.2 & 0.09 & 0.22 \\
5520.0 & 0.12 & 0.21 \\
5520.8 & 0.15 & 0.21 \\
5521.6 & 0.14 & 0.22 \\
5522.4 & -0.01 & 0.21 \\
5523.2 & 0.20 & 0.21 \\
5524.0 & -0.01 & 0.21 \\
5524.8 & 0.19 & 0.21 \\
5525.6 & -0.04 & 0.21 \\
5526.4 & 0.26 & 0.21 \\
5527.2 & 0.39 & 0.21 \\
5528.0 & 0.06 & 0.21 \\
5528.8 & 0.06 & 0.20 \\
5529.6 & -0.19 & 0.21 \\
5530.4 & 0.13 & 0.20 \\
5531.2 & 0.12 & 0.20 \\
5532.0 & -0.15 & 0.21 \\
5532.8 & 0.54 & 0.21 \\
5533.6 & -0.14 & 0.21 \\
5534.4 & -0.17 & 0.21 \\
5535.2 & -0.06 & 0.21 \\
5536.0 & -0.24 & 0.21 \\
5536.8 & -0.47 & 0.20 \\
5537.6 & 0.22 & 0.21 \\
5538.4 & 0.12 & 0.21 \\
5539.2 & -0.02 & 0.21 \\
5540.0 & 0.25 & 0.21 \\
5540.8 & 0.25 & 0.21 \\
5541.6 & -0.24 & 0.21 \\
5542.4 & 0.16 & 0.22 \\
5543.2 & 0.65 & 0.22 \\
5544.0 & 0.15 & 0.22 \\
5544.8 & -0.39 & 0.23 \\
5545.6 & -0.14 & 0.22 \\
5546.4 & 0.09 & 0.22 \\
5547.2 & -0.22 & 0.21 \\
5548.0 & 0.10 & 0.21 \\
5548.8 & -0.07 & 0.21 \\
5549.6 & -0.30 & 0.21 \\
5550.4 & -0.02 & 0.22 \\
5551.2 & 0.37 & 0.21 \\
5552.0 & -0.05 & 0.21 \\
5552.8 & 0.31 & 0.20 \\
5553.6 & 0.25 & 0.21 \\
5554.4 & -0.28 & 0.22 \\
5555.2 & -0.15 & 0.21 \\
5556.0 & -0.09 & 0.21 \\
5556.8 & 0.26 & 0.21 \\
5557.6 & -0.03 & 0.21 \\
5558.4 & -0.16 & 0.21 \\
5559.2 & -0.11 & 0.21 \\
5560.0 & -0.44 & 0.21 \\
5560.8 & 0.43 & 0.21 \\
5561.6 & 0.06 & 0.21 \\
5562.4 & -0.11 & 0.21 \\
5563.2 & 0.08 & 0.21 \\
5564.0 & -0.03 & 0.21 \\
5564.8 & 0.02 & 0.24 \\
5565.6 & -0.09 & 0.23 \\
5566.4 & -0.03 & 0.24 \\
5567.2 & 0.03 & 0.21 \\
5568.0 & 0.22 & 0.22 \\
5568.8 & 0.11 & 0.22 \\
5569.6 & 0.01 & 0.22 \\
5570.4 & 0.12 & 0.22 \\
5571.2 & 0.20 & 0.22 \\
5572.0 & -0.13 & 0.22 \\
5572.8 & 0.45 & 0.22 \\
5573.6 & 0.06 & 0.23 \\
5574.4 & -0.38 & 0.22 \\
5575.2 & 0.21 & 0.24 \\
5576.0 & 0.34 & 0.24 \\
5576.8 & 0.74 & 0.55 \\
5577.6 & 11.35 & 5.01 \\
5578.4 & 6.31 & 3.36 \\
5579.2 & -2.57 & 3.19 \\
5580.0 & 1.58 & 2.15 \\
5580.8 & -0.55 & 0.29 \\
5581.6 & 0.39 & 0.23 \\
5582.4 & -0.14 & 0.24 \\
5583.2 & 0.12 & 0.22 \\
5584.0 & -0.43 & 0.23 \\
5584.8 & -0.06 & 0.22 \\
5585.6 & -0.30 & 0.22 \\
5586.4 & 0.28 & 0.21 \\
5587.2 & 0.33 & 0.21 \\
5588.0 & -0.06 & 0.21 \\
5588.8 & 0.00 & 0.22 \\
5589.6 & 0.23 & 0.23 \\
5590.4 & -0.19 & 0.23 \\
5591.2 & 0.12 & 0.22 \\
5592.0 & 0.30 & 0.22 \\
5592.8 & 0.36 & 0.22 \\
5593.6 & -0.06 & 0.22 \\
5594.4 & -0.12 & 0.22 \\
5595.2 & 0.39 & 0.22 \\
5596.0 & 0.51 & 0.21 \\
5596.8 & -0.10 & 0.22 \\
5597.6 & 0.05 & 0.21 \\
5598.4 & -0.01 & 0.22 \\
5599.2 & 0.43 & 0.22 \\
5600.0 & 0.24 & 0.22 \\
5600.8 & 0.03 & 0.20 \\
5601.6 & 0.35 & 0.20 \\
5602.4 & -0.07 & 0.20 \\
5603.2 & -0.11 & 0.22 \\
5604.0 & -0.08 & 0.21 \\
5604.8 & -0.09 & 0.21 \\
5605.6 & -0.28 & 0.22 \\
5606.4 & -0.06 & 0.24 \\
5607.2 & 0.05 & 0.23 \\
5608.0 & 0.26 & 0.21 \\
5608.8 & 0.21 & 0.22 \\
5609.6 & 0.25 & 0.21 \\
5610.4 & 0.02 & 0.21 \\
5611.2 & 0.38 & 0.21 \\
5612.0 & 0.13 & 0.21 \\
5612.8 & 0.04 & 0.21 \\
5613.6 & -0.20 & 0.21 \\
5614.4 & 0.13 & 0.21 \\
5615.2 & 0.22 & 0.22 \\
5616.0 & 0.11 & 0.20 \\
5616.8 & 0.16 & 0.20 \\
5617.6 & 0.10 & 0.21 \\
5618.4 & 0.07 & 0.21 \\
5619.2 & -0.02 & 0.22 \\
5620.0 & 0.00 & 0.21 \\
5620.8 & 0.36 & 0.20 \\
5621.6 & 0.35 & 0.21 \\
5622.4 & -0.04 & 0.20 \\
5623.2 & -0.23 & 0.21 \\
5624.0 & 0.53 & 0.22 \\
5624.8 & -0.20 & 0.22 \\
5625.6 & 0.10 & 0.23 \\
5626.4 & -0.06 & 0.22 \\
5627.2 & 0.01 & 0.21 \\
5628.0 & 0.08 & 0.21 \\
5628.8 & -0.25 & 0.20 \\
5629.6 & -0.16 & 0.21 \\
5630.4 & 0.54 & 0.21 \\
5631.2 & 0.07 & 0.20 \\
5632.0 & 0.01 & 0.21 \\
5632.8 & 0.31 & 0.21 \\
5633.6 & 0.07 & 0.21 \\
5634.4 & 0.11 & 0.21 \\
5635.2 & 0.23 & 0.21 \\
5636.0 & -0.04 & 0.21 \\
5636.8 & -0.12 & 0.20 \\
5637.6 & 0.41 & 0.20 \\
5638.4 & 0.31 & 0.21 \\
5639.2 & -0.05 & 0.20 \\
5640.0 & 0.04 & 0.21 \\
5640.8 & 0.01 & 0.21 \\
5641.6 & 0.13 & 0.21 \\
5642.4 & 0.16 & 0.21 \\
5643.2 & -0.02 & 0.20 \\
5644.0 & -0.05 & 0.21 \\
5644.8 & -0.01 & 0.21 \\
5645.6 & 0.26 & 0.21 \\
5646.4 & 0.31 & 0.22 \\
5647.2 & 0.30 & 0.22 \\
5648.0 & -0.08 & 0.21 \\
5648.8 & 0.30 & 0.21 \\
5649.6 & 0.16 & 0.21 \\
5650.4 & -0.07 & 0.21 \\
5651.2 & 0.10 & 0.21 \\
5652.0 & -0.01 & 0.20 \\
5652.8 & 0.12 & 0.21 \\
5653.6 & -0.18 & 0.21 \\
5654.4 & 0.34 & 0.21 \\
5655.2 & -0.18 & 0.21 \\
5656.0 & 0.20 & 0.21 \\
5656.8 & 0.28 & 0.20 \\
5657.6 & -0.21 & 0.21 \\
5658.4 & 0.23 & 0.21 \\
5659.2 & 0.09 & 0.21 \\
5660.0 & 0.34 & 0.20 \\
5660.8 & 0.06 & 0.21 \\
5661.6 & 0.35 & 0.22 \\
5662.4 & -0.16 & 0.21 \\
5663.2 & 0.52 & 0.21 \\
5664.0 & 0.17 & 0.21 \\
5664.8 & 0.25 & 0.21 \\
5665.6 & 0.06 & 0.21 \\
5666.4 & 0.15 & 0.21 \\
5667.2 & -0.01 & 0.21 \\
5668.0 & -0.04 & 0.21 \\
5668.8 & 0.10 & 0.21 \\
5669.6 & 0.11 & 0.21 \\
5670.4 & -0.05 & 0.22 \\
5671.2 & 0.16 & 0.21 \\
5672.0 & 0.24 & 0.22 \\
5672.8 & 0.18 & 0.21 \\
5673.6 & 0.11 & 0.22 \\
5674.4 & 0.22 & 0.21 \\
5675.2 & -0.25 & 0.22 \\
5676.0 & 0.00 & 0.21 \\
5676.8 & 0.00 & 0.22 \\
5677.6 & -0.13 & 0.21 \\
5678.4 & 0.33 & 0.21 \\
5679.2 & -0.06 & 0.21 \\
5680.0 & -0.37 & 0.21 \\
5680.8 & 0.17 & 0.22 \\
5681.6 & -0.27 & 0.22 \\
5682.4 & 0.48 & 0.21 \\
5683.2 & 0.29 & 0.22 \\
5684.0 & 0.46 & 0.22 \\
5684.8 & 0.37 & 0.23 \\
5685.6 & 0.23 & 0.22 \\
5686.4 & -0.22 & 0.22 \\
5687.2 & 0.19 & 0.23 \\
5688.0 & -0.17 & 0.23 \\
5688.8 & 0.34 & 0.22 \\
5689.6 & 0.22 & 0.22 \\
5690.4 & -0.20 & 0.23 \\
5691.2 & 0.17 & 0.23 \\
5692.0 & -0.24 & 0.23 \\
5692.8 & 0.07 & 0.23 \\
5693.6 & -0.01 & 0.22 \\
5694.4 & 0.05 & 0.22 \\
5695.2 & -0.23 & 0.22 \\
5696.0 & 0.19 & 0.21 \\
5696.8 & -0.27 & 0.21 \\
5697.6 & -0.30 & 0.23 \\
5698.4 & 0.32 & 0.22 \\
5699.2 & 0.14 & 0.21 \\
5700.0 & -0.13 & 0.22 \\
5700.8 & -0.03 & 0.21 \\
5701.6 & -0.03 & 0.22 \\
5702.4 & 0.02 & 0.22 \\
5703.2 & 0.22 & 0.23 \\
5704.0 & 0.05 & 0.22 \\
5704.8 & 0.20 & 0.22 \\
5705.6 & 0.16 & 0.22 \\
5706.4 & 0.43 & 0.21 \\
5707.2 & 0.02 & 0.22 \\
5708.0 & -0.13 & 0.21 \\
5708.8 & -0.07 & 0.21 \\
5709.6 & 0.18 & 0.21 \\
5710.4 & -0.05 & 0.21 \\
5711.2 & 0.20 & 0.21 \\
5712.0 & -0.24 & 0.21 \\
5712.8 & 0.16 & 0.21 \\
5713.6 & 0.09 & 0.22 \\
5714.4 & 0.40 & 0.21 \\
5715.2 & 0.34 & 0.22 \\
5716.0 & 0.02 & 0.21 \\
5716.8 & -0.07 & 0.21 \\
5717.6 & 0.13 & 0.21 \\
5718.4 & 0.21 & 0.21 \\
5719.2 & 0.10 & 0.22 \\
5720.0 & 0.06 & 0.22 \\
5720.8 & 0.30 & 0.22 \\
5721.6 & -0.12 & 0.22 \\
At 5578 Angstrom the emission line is Mg II 2798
